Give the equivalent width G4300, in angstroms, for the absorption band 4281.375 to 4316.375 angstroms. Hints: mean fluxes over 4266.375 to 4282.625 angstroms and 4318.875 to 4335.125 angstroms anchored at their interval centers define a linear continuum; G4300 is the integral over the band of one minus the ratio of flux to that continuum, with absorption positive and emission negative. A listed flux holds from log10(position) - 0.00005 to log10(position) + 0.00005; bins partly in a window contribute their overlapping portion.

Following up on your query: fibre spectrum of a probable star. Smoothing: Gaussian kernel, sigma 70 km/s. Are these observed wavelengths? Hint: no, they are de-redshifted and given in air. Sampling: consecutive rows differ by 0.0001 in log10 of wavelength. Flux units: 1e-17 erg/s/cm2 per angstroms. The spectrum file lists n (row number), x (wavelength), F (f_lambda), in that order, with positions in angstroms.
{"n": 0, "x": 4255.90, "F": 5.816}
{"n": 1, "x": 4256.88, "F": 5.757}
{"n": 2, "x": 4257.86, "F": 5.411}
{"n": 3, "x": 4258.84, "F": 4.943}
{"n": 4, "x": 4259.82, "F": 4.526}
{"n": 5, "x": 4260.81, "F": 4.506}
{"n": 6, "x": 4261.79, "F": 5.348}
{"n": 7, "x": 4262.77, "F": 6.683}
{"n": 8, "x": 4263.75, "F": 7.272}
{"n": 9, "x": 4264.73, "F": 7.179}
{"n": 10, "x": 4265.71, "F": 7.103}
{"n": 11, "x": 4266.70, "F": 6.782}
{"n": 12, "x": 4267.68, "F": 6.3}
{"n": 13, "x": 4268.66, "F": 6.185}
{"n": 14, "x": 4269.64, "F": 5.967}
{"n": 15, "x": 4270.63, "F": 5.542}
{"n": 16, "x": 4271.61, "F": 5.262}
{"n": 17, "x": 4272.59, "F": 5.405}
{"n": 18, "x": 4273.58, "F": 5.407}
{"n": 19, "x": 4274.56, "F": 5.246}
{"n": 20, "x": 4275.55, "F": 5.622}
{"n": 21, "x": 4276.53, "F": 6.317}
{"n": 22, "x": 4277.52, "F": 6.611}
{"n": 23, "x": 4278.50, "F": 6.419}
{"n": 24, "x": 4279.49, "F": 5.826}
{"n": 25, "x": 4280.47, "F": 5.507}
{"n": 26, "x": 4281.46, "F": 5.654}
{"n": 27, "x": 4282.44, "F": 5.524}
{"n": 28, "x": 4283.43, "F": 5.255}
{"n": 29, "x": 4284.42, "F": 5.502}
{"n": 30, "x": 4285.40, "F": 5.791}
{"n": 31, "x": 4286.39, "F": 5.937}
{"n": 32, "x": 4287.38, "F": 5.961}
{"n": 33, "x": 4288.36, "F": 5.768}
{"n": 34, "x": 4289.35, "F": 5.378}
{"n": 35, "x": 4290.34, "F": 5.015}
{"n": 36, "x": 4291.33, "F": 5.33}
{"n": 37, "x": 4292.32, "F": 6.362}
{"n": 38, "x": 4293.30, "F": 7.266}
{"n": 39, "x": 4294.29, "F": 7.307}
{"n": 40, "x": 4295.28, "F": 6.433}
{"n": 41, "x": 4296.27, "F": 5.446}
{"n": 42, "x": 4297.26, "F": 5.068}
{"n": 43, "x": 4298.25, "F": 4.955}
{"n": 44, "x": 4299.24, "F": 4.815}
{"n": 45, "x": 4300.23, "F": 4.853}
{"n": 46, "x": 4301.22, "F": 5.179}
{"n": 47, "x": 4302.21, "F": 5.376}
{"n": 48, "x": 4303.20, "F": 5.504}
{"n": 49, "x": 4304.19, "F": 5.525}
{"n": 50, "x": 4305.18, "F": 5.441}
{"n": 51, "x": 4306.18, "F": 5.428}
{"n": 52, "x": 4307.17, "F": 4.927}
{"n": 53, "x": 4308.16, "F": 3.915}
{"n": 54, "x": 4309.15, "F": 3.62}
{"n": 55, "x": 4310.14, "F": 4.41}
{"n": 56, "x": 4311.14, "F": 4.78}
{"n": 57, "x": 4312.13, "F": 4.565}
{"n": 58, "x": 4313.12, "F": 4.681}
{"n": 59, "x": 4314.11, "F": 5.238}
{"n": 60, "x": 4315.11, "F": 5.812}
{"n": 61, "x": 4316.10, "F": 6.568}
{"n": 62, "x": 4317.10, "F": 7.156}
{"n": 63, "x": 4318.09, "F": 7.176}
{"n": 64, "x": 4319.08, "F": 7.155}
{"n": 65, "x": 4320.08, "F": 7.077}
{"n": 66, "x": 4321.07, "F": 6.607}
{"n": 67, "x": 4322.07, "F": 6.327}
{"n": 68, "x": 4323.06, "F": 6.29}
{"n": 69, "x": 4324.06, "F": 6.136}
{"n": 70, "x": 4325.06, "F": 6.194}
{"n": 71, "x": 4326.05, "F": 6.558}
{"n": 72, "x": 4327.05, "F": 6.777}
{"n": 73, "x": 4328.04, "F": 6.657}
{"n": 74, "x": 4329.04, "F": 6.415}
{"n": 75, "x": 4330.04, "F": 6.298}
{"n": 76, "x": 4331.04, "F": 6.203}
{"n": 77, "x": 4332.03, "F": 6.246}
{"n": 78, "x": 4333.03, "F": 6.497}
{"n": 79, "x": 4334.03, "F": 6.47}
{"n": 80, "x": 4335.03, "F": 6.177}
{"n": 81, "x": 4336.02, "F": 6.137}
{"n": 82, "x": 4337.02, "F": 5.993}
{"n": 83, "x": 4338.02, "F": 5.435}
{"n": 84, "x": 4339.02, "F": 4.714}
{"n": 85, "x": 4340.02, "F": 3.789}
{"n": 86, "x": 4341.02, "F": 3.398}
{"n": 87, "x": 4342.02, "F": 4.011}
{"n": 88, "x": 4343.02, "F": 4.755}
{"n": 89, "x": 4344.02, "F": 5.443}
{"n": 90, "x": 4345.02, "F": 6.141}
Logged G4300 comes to 4.2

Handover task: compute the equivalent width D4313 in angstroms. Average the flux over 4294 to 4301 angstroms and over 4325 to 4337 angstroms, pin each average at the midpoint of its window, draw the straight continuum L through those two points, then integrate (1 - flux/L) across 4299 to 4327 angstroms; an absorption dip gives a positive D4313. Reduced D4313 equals 1.3 angstroms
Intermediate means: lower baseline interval 5.49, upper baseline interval 6.38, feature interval 5.64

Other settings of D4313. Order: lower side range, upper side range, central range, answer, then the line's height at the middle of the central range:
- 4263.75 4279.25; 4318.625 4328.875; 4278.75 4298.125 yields 1.4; 6.27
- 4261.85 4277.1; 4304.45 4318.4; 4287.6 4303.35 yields -0.1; 5.58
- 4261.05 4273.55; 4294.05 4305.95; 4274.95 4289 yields 0.1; 5.86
